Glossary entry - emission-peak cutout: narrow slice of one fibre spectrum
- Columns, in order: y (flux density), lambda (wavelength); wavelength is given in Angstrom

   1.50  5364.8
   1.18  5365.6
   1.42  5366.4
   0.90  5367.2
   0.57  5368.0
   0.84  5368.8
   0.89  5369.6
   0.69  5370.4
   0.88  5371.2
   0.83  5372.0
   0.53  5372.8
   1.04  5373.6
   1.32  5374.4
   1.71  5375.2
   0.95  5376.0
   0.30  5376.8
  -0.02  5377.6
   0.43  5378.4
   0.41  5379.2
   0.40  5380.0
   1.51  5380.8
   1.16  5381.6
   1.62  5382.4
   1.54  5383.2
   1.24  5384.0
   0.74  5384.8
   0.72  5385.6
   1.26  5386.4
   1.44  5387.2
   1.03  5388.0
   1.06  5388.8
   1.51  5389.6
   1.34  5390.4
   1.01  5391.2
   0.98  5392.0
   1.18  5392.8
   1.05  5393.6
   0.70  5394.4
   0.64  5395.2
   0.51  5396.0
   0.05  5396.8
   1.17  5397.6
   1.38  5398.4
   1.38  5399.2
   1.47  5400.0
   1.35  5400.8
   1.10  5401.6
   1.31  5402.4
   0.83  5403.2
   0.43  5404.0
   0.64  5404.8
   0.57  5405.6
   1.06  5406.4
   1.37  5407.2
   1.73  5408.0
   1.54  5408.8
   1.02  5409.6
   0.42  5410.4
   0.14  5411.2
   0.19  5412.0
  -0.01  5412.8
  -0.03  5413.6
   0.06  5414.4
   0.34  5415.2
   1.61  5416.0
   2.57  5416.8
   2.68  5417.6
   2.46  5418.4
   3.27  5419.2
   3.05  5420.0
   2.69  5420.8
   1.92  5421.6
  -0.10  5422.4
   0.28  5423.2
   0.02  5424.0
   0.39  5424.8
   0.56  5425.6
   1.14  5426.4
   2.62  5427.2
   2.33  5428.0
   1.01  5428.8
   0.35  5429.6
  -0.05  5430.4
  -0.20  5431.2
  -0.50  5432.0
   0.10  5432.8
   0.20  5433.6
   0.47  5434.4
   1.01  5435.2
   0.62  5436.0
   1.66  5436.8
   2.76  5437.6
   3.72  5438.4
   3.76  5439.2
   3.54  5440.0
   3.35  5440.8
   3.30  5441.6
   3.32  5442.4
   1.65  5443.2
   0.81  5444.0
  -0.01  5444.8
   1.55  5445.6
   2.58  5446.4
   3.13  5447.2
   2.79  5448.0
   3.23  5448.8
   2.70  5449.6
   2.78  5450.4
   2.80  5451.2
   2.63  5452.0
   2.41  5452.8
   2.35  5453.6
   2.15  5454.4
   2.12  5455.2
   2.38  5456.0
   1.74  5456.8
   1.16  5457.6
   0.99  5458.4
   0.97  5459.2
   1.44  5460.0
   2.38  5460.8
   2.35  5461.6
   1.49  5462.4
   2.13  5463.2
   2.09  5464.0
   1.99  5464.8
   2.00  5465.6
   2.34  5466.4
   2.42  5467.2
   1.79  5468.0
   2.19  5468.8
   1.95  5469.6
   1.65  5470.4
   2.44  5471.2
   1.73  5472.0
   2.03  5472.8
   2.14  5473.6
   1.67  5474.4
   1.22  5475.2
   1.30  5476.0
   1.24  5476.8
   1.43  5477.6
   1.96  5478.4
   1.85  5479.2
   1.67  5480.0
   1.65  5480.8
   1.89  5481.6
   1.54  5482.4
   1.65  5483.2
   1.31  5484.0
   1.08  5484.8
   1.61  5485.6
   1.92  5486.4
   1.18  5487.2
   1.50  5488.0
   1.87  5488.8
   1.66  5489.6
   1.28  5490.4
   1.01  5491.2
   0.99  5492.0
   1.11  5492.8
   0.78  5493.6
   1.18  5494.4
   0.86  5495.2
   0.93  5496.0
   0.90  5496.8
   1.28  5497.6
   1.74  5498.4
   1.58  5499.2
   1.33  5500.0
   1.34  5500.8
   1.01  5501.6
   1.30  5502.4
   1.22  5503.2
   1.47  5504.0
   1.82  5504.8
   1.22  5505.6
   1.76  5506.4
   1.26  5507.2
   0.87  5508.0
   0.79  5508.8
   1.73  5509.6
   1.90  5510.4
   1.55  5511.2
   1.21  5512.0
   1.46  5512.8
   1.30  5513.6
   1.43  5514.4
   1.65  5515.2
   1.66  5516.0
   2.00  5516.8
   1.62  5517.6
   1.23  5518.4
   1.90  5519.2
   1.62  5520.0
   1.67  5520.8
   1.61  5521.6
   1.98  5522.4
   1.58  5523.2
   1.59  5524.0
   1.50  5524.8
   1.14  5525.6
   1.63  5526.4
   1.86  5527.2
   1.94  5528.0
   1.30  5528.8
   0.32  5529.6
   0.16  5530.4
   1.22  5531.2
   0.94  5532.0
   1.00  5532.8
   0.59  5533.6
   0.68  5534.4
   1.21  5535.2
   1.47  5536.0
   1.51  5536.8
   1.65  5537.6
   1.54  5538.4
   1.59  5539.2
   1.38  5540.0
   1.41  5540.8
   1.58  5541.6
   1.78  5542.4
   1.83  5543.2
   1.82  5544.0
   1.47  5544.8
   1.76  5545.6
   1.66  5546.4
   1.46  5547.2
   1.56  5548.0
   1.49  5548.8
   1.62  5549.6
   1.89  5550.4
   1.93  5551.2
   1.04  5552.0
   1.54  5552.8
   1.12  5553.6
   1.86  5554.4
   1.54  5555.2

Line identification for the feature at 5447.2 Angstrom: Ly-alpha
